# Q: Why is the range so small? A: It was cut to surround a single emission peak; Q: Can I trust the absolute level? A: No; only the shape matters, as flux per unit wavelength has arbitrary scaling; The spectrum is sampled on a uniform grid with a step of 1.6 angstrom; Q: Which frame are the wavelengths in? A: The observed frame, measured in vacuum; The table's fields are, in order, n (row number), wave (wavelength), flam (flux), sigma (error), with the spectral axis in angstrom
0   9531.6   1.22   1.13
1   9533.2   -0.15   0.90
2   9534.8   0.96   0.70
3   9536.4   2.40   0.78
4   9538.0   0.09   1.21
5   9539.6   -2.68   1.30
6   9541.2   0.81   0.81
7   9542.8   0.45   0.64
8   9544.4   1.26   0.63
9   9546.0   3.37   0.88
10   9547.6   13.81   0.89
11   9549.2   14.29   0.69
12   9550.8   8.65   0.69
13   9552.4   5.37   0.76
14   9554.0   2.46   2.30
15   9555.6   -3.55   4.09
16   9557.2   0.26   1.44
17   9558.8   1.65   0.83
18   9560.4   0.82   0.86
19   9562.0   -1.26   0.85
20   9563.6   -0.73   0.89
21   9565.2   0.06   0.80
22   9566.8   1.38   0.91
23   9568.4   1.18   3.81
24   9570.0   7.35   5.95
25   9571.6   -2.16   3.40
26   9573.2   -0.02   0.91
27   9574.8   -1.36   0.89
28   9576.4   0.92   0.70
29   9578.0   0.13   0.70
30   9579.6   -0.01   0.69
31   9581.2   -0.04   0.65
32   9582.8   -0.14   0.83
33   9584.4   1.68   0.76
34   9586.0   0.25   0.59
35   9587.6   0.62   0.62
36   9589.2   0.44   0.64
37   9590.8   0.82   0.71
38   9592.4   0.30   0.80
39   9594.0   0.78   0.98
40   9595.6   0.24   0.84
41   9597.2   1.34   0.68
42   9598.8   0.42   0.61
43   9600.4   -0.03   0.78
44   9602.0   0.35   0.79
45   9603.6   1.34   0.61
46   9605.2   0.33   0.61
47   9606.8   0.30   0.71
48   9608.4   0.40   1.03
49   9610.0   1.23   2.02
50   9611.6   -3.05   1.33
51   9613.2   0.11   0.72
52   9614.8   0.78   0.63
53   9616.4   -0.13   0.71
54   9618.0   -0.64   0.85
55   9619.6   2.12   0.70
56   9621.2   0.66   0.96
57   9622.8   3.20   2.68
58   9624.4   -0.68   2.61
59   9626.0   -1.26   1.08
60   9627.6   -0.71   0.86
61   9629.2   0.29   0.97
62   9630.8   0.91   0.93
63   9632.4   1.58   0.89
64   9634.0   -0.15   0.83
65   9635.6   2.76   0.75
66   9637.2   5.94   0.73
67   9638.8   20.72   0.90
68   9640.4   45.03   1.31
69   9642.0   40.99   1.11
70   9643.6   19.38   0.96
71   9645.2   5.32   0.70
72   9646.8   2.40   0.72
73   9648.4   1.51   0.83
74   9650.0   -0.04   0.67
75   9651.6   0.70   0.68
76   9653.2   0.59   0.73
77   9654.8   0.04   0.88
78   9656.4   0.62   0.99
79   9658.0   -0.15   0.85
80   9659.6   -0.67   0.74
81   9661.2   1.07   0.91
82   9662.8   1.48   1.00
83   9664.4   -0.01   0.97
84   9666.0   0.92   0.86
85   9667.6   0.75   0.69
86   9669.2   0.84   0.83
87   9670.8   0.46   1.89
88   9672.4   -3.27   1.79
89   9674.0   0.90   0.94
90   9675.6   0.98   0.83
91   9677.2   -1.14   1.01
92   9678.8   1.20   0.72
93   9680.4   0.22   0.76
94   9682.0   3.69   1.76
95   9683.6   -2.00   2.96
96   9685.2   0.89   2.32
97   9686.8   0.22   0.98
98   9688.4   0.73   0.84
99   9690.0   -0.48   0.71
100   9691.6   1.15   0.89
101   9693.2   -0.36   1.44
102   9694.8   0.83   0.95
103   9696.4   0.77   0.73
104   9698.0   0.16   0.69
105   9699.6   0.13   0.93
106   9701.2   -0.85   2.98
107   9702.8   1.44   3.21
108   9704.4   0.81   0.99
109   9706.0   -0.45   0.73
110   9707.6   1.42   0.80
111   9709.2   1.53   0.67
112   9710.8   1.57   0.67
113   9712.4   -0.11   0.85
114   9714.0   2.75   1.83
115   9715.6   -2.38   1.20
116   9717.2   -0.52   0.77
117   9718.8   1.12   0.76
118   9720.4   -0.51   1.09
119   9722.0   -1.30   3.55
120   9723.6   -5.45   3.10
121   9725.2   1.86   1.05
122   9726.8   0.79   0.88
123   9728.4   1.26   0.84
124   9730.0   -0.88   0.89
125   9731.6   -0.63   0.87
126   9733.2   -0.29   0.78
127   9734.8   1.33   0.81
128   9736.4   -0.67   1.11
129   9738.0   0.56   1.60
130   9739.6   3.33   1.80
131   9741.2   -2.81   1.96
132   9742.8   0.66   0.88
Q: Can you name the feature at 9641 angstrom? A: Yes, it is [O III]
